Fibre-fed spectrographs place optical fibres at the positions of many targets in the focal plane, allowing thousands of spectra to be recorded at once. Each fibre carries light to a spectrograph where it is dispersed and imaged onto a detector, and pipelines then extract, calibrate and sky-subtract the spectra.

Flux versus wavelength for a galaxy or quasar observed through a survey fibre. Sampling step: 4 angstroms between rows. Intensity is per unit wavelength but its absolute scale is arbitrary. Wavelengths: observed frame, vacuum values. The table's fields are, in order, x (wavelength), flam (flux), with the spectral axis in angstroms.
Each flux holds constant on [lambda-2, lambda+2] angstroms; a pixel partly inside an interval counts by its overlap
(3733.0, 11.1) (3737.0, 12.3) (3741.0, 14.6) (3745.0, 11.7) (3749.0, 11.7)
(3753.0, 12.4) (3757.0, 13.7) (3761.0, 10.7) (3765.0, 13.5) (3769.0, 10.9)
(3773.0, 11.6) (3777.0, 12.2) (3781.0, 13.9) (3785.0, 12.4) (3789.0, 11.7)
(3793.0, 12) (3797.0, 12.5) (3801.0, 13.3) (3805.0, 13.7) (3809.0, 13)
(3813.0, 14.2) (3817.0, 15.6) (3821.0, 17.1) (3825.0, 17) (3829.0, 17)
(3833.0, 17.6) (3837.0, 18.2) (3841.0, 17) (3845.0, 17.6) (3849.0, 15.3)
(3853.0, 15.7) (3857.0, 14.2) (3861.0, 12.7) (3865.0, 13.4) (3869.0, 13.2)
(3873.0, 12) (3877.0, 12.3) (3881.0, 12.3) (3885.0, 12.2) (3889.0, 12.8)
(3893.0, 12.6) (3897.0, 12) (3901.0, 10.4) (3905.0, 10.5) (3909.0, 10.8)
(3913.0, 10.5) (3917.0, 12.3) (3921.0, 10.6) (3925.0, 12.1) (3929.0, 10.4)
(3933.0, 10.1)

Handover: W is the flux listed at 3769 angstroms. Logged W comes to 10.9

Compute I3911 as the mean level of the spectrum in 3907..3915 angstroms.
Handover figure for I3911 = 10.7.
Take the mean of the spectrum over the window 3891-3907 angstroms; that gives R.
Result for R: 11.4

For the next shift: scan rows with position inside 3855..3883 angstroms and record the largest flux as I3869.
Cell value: 14.2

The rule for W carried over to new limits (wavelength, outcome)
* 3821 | 17.1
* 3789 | 11.7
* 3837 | 18.2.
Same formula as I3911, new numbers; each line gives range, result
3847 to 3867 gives 14.3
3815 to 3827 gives 16.6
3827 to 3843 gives 17.5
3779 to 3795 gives 12.5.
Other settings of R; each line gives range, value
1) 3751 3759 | 13.1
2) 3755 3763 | 12.2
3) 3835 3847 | 17.6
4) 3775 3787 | 12.8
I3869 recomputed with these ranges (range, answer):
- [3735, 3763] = 14.6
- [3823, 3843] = 18.2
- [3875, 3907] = 12.8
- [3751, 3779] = 13.7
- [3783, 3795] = 12.4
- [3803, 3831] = 17.1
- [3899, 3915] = 10.8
